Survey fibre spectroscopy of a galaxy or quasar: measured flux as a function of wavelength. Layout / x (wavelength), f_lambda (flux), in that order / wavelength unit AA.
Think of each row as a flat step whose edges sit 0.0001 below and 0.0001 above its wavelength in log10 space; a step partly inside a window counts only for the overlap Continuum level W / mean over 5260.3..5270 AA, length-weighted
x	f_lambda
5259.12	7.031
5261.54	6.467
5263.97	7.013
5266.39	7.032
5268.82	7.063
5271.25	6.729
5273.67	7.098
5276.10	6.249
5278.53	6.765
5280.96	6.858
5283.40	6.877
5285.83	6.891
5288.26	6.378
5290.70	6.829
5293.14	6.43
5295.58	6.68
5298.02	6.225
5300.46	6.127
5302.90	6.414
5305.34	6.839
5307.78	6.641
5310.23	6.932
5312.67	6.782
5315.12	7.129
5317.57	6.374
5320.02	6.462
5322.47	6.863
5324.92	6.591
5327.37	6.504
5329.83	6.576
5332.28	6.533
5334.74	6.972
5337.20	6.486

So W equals 6.89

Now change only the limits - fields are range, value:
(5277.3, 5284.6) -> 6.83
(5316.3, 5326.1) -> 6.57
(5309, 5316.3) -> 6.94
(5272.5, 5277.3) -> 6.67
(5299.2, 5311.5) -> 6.6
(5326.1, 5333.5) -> 6.54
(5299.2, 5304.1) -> 6.27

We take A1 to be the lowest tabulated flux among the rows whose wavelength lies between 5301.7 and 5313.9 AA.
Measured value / 6.414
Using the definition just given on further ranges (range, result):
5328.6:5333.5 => 6.533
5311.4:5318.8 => 6.374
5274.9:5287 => 6.249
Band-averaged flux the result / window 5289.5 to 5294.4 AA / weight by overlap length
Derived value 6.62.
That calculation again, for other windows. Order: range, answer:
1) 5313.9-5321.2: 6.65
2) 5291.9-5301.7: 6.36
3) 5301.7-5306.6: 6.64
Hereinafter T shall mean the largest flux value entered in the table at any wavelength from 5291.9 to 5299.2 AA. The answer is 6.68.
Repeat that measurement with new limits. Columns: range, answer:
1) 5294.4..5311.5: 6.932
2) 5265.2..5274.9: 7.098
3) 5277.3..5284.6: 6.877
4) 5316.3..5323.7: 6.863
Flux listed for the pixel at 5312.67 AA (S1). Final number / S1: 6.782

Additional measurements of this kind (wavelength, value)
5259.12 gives 7.031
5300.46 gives 6.127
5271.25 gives 6.729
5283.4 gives 6.877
